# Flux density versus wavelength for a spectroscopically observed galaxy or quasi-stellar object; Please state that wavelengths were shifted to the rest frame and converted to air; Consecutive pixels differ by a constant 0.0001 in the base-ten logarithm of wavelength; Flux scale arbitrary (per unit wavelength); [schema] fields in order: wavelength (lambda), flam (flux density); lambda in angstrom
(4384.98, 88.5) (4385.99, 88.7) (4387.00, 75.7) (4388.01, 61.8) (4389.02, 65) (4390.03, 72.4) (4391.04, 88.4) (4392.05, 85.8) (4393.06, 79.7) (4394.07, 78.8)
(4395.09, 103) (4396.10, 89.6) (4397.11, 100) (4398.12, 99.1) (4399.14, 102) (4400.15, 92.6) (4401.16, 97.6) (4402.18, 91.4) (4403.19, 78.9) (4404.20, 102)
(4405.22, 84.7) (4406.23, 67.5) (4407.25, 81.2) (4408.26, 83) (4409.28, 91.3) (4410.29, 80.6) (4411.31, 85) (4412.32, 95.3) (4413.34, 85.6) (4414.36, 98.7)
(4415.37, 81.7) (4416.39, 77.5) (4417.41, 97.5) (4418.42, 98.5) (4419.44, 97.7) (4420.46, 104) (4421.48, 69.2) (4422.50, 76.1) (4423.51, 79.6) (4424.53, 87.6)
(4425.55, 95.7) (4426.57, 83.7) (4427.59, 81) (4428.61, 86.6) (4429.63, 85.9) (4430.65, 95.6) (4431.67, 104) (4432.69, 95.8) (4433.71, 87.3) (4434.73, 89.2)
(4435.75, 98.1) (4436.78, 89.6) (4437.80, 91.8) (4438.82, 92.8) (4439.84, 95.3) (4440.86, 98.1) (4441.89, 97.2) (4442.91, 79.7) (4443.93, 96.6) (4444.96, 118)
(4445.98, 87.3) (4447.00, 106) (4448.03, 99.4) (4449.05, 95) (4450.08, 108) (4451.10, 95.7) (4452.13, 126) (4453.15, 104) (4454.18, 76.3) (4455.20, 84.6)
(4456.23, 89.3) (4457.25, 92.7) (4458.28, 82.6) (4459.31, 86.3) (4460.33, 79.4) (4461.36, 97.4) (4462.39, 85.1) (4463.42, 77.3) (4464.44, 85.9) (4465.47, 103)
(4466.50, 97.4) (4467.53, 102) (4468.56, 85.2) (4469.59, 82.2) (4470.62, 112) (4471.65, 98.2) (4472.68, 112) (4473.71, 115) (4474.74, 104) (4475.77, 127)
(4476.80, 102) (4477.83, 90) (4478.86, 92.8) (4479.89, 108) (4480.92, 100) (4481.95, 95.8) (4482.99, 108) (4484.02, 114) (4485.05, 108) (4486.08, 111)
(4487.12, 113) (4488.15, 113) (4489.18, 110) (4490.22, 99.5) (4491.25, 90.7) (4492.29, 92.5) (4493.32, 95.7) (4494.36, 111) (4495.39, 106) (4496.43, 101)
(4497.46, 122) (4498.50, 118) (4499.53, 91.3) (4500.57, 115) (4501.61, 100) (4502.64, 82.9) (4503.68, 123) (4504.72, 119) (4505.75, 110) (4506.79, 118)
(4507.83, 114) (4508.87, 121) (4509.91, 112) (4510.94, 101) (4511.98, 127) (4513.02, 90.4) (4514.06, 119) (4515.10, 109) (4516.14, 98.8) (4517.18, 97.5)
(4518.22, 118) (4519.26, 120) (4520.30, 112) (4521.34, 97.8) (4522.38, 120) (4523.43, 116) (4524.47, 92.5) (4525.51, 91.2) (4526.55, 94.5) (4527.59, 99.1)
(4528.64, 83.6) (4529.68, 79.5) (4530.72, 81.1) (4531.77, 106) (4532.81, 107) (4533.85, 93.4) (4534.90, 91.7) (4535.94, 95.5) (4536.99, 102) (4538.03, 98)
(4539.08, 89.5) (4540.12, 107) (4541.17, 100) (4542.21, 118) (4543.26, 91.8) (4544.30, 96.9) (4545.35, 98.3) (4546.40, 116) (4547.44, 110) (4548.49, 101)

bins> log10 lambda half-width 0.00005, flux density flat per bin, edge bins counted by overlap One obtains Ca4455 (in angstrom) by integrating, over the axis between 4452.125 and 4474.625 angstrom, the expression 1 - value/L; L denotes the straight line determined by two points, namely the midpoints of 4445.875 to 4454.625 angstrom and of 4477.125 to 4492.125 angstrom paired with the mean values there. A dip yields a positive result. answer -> 1.8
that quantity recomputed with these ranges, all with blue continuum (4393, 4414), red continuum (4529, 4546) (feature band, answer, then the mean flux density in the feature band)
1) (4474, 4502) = -3.3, 105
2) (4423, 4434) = 0.2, 89.4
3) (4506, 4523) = -2.7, 111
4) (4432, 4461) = -0.8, 94.4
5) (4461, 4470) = 0.2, 90.5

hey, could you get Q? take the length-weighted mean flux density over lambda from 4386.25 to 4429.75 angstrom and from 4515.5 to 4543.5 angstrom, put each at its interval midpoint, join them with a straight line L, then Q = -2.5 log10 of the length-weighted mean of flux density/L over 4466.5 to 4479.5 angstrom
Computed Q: -0.09 mag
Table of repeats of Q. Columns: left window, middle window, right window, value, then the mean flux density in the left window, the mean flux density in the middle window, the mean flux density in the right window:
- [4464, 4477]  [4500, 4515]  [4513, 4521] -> -0.032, 102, 111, 109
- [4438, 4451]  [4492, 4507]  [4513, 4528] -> -0.038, 97.6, 107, 106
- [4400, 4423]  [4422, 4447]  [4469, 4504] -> 0.014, 87.6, 91.7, 105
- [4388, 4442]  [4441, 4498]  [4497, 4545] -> -0.032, 88.7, 99.5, 104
